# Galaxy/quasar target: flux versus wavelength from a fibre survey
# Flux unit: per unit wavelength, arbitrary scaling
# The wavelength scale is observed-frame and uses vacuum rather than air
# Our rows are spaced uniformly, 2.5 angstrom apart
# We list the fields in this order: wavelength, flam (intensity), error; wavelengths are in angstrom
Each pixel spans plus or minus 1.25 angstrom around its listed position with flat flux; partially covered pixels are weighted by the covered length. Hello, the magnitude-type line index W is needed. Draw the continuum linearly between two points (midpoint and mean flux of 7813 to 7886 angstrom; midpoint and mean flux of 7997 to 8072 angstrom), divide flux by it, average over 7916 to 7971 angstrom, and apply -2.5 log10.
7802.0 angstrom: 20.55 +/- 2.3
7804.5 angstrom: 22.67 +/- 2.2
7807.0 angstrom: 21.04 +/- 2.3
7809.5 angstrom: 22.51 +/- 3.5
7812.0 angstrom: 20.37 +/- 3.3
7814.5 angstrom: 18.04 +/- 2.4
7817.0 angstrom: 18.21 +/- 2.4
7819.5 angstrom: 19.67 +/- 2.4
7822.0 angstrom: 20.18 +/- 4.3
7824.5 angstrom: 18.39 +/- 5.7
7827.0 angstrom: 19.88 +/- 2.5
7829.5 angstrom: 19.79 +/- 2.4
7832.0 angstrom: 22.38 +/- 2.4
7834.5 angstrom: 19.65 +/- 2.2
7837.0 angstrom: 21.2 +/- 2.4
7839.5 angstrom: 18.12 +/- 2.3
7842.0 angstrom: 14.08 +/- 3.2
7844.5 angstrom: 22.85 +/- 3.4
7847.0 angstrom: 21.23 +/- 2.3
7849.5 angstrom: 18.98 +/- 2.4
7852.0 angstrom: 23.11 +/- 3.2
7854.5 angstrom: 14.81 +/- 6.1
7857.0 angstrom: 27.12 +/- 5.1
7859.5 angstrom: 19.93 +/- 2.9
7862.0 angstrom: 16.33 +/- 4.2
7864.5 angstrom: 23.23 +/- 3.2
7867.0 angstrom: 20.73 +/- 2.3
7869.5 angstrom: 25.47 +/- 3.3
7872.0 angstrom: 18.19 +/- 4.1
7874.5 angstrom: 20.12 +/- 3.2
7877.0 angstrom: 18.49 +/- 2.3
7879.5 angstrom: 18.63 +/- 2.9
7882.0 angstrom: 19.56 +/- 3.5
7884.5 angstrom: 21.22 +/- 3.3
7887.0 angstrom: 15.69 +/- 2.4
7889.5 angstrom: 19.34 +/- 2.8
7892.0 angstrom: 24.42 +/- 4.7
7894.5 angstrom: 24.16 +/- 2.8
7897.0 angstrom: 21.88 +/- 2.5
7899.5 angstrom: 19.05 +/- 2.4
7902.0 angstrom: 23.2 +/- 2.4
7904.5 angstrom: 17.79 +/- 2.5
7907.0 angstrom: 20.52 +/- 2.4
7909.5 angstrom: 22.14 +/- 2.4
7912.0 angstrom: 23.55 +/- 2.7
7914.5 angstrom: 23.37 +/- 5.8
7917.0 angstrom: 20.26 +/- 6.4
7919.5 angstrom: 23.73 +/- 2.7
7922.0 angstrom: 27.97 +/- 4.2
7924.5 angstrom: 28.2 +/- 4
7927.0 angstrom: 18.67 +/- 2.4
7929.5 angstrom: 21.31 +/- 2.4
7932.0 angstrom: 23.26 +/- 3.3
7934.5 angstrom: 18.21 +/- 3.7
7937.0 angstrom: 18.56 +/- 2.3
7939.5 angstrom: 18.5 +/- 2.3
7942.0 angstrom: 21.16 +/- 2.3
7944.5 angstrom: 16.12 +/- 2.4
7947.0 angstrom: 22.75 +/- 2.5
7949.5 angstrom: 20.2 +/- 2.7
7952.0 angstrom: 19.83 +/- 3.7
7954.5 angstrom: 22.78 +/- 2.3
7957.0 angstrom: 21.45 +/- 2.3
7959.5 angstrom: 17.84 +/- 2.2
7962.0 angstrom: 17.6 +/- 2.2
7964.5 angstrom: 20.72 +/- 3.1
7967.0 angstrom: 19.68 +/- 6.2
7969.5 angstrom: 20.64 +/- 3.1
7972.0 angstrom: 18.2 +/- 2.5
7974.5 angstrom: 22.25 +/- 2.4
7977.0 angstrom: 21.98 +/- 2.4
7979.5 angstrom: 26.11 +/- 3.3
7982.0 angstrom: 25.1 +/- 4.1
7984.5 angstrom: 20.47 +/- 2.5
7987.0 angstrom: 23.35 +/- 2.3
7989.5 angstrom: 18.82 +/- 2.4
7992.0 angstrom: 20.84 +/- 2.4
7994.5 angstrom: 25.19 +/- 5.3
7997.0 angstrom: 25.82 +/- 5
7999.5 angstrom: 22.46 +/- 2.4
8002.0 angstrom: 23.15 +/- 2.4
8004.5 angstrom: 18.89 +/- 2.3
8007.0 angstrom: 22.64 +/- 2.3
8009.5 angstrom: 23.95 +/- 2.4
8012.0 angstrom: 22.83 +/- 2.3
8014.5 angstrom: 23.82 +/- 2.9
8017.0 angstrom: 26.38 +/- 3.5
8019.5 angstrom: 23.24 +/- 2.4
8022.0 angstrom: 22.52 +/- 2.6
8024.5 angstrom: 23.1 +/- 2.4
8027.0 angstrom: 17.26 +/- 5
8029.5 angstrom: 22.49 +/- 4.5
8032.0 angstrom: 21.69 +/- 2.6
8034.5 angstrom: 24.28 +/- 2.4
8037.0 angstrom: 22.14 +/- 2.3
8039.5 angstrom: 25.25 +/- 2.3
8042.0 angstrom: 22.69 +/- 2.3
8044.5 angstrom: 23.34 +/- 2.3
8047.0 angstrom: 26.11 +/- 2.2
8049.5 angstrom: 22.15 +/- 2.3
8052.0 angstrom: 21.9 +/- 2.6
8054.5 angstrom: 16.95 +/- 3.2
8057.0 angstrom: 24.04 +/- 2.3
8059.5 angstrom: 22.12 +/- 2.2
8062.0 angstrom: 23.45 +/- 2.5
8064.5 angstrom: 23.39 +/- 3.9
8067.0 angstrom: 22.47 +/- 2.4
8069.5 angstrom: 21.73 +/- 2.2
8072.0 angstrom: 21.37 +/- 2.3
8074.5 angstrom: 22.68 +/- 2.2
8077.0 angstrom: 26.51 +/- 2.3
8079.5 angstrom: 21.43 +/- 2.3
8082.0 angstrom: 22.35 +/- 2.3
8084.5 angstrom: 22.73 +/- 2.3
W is 0.023 mag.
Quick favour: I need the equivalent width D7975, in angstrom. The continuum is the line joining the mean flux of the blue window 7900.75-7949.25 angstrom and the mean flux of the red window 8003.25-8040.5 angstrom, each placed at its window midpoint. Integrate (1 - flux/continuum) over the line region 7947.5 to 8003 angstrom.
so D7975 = 1.4 angstrom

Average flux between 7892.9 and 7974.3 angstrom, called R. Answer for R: 21.1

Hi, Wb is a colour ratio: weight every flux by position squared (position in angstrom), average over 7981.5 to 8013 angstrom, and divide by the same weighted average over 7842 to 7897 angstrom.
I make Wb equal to 1.1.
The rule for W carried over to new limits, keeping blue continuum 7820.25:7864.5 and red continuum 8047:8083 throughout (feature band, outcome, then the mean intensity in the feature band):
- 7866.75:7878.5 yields -0.01 mag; 20.5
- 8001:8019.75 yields -0.06 mag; 23.1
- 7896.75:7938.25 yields -0.05 mag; 21.9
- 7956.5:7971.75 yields 0.10 mag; 19.5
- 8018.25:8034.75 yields 0.00 mag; 21.9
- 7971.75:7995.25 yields -0.04 mag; 22.3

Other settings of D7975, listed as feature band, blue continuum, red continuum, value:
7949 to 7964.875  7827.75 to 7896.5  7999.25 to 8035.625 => 1.2 angstrom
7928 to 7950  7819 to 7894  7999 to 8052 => 1.5 angstrom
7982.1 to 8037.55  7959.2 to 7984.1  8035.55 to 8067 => -1.7 angstrom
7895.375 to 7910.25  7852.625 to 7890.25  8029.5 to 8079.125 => -0.2 angstrom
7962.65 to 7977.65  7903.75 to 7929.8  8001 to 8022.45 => 1.6 angstrom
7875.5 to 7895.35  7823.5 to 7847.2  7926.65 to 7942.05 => -0.3 angstrom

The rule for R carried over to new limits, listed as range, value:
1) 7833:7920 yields 20.6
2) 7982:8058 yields 22.6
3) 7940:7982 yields 20.7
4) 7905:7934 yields 22.7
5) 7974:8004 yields 22.9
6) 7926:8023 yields 21.5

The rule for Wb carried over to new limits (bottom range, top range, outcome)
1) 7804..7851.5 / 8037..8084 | 1.21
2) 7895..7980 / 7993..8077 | 1.11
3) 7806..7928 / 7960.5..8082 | 1.12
